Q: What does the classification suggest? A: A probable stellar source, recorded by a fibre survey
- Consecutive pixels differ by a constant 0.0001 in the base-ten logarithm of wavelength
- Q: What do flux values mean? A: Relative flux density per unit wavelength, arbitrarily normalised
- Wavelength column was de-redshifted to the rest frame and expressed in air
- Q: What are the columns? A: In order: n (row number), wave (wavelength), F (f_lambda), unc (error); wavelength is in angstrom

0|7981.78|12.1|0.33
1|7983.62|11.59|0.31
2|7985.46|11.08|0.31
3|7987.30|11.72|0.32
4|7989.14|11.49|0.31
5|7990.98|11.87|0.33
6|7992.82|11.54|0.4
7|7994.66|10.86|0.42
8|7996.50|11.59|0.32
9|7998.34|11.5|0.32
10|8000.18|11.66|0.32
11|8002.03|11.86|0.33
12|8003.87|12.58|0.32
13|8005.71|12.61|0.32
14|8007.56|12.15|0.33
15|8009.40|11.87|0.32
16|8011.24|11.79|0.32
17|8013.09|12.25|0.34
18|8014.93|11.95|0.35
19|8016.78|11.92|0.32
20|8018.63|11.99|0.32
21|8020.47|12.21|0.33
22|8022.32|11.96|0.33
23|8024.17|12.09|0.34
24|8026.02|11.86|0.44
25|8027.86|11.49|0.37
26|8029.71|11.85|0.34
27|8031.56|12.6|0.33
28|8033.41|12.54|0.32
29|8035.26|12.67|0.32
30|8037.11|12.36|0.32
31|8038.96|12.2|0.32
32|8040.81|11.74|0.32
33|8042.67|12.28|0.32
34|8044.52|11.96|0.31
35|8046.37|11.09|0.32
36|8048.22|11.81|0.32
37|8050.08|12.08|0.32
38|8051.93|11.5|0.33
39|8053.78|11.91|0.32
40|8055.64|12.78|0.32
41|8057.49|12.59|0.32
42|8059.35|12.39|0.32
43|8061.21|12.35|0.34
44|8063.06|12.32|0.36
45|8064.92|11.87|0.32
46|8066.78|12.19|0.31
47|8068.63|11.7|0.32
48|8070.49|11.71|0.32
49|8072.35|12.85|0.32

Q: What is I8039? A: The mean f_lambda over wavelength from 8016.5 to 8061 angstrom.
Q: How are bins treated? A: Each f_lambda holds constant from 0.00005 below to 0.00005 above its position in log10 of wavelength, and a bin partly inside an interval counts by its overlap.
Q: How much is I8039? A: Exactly 12.1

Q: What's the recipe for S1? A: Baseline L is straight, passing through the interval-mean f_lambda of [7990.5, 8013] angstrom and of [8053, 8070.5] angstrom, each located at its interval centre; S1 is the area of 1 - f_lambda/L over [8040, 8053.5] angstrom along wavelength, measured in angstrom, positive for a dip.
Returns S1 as 0.4 angstrom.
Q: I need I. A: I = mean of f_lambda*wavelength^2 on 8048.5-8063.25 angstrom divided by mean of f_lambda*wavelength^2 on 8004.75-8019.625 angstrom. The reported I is 1.0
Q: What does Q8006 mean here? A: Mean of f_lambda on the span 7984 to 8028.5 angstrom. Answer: 11.8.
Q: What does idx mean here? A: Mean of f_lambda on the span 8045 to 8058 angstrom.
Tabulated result 12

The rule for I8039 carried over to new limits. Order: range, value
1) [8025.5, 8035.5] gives 12.2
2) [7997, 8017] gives 12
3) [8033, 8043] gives 12.3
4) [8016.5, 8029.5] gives 11.9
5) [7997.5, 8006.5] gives 12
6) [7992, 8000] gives 11.4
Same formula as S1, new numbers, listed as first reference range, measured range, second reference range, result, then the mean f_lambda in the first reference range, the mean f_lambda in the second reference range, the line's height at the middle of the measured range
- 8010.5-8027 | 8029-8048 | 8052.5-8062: 0.1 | 12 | 12.4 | 12.2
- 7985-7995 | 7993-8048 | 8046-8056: -1.5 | 11.5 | 11.9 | 11.7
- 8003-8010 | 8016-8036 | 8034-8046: 0.2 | 12.3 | 12.2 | 12.2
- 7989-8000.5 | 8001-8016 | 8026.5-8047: -0.6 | 11.5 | 12.1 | 11.7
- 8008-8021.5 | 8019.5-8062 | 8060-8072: -0.2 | 12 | 12.1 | 12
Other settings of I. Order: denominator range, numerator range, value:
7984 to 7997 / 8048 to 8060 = 1.08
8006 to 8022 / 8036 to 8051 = 1.00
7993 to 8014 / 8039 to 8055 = 1.01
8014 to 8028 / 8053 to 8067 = 1.04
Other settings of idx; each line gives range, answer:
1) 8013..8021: 12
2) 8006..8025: 12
